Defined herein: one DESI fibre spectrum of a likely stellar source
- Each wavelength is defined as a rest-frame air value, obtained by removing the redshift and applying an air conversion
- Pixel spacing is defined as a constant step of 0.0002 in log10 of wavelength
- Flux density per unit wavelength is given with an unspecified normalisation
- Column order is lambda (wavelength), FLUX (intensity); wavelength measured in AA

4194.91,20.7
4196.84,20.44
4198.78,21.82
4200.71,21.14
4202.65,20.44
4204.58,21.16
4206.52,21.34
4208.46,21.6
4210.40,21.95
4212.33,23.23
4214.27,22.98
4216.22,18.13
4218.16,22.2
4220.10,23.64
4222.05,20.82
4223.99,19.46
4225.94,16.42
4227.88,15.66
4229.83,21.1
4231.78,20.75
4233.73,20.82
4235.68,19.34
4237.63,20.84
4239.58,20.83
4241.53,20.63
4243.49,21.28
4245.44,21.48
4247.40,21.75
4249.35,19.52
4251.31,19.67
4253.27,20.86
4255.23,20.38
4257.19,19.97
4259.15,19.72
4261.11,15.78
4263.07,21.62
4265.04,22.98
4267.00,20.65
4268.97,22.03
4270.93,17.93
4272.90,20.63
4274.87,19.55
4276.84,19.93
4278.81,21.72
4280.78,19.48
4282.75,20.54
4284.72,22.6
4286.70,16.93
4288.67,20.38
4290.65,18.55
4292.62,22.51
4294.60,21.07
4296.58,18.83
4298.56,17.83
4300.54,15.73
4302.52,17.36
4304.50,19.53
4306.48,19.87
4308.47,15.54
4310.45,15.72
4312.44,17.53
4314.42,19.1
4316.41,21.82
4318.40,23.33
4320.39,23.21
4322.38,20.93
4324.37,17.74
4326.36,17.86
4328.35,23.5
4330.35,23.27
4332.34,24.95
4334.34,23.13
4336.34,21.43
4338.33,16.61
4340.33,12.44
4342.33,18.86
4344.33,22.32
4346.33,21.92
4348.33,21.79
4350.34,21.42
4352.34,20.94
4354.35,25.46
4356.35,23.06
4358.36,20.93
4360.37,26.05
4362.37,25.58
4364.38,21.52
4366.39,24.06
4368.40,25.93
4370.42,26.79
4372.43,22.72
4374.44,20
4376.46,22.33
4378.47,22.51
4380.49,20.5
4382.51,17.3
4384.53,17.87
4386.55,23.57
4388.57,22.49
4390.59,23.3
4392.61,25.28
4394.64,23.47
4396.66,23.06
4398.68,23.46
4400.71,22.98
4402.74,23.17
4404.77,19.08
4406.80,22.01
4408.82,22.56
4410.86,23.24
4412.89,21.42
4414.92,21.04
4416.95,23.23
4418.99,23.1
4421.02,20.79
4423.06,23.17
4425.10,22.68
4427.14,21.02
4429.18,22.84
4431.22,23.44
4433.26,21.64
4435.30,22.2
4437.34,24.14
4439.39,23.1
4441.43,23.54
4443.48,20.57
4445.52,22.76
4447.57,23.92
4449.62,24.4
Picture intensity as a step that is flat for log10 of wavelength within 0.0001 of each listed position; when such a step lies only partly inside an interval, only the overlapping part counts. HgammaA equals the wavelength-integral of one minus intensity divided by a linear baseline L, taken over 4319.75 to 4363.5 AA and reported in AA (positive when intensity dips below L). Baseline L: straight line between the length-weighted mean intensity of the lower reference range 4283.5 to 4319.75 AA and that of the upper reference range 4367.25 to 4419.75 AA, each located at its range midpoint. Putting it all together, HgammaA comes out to -2.0 AA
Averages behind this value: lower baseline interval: 19.2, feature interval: 21.5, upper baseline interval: 22.4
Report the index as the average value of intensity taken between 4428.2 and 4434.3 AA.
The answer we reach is 22.6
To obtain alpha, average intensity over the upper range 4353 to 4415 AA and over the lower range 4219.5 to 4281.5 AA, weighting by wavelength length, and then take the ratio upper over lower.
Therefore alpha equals 1.1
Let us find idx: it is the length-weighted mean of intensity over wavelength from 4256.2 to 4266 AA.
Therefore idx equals 20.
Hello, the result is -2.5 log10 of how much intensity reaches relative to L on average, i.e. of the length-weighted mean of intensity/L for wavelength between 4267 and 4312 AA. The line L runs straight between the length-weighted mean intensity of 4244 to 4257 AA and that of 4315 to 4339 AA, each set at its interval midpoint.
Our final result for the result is 0.09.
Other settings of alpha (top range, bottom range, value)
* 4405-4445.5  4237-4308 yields 1.12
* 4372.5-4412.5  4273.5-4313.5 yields 1.15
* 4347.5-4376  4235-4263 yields 1.15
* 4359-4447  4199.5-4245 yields 1.09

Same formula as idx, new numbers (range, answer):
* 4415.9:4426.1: 22.6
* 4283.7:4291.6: 19.6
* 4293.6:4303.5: 18.2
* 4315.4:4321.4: 22.8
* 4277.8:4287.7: 20.3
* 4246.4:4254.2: 20.4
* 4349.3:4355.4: 22.6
